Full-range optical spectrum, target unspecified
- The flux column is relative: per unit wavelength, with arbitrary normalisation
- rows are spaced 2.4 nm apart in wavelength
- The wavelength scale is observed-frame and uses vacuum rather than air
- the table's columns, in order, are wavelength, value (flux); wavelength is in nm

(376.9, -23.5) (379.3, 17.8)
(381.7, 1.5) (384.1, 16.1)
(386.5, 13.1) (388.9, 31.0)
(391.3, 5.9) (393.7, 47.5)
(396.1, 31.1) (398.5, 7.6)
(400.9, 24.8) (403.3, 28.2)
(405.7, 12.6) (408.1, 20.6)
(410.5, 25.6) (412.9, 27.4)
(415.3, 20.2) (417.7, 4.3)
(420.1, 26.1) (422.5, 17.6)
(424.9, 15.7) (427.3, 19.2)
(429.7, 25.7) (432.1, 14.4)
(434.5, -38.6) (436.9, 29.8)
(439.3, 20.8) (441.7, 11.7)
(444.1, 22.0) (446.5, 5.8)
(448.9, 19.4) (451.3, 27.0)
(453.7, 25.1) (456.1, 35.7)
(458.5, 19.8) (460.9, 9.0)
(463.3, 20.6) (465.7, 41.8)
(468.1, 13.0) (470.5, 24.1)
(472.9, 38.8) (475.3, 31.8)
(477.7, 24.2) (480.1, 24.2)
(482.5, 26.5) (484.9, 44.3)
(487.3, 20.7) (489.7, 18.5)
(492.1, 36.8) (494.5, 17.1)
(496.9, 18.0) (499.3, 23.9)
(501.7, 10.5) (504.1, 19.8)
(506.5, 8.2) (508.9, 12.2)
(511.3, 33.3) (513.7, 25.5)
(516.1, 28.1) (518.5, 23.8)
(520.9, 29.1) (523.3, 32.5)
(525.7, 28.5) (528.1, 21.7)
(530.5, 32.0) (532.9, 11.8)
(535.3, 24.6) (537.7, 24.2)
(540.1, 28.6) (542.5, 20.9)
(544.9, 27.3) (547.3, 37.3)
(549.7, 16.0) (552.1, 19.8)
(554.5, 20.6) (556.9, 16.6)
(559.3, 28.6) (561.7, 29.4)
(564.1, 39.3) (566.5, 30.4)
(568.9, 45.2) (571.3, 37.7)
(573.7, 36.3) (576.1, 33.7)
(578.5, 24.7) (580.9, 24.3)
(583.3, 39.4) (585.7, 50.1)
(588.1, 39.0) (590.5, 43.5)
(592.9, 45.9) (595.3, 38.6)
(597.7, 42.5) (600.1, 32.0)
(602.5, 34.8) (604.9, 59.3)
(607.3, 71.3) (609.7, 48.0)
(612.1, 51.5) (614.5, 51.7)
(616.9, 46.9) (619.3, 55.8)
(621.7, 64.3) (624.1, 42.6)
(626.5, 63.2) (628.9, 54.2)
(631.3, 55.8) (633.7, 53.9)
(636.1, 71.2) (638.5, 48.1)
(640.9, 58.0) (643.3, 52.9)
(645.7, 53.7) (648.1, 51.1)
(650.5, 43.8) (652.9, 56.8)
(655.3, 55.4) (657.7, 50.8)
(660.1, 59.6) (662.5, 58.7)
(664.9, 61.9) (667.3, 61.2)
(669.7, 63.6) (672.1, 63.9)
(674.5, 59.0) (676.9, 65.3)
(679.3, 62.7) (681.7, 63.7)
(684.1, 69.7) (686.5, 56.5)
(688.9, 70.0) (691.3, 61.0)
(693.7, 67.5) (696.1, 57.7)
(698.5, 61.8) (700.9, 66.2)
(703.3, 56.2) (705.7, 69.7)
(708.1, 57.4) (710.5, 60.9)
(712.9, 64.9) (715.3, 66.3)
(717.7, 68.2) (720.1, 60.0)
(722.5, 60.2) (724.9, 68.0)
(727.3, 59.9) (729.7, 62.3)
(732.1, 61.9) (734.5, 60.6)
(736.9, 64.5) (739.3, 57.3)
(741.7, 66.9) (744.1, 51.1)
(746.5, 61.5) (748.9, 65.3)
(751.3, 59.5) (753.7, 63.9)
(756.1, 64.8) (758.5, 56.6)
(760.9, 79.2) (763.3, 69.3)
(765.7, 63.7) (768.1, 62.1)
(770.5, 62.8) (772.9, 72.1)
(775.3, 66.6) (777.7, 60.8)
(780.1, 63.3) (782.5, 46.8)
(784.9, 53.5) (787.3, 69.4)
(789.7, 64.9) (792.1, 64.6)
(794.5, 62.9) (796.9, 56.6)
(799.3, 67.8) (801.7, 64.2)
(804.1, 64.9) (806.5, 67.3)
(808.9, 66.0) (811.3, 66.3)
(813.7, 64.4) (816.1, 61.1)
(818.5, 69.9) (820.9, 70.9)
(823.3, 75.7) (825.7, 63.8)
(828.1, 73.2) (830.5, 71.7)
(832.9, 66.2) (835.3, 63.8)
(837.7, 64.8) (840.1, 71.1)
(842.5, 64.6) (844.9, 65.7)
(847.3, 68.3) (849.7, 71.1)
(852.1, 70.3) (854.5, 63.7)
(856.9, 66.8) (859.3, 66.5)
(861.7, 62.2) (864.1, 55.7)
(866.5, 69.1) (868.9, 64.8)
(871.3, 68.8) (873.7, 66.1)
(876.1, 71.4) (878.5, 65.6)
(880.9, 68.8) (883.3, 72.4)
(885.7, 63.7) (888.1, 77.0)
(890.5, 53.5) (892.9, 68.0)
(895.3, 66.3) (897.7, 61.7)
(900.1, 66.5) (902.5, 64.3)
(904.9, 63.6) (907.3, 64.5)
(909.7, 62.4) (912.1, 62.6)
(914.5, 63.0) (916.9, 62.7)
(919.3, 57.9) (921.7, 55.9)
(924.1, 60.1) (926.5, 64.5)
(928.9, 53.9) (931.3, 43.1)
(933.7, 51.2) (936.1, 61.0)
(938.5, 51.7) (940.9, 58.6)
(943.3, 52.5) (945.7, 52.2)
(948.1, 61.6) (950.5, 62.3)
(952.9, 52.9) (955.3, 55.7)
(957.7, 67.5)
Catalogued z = 0.512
